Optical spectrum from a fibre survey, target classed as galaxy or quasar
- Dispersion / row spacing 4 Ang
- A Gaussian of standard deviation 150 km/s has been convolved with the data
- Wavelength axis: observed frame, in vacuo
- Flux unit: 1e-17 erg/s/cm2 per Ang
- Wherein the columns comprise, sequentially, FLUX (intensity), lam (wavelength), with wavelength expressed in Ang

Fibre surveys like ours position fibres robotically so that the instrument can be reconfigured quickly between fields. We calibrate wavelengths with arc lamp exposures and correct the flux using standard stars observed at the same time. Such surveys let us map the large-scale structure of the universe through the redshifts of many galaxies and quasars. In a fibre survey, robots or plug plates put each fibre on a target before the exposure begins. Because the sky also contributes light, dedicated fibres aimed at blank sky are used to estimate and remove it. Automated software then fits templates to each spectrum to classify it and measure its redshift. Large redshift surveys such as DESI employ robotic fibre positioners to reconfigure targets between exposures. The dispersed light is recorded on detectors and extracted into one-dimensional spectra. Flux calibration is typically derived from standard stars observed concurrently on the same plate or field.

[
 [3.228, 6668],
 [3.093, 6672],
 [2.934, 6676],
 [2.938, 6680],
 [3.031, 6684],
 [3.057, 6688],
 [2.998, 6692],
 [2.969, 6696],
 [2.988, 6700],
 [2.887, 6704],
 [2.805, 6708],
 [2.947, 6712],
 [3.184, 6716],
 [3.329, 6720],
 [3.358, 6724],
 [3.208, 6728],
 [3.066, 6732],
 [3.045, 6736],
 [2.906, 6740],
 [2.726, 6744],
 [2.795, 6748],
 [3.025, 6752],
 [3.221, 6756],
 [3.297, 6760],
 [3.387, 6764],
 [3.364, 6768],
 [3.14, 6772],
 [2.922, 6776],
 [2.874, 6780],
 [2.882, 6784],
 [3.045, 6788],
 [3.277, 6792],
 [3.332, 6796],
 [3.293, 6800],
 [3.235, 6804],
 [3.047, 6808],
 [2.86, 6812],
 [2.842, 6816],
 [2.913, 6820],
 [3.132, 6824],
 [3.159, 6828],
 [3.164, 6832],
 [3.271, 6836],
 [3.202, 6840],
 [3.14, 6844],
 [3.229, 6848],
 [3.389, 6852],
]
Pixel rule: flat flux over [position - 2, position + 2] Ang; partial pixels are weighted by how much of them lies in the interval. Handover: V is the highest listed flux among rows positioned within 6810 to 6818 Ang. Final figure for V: 2.86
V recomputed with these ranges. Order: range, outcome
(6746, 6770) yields 3.387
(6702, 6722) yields 3.329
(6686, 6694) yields 3.057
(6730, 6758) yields 3.221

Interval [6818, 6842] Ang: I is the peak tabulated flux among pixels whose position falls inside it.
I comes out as 3.271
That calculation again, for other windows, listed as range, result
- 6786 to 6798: 3.332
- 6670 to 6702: 3.093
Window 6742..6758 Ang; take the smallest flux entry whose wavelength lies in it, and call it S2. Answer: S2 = 2.726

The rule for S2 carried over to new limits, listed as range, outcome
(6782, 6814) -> 2.86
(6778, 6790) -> 2.874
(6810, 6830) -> 2.842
